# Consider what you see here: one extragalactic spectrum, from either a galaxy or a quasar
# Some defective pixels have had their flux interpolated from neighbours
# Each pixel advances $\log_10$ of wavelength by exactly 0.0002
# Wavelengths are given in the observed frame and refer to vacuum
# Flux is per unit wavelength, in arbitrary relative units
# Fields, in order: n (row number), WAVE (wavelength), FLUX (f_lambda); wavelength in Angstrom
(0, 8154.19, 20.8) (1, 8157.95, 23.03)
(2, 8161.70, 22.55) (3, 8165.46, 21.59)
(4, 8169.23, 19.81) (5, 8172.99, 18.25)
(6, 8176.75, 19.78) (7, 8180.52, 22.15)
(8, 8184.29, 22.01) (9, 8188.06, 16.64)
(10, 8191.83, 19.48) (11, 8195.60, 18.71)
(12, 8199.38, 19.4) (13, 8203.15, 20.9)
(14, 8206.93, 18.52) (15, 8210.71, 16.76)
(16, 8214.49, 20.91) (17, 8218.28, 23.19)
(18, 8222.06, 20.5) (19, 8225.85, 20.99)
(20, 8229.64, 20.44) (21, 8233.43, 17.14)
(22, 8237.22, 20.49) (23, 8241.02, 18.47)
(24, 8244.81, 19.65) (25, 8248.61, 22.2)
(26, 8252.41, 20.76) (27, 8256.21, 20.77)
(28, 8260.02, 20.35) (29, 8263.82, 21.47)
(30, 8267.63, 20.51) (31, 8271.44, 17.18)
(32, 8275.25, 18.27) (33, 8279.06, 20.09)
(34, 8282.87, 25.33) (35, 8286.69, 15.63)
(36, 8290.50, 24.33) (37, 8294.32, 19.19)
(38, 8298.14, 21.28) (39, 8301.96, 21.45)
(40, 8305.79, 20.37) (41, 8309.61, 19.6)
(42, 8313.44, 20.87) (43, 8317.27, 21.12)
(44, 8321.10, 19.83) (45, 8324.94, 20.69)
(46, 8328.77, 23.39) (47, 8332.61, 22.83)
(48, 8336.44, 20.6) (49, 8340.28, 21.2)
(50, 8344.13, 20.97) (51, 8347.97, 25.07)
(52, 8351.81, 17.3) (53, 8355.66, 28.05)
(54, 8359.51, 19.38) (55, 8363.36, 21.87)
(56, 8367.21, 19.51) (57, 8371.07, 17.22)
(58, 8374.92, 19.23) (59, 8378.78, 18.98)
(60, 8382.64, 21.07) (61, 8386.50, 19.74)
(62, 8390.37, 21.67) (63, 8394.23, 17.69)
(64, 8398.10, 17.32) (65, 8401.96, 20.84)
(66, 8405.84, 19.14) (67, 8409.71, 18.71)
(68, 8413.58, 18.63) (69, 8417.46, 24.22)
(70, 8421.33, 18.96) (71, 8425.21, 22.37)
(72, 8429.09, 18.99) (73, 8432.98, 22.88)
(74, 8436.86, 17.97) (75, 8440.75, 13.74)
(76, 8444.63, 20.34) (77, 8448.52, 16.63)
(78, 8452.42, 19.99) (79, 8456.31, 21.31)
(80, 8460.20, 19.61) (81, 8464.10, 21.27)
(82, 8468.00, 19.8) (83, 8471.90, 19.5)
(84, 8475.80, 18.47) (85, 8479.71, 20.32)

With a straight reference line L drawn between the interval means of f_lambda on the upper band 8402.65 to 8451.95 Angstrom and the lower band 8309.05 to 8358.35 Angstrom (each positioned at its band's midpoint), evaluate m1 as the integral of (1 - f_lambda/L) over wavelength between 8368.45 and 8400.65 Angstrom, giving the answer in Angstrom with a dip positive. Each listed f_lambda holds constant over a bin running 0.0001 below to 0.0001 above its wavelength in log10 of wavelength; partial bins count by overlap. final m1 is 2.0 Angstrom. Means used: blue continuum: 21.7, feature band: 19.2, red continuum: 19.4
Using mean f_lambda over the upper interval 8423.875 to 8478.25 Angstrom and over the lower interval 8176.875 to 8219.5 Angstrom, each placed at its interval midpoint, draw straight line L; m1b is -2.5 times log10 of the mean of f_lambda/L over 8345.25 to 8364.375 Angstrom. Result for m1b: -0.14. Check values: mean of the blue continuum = 19.8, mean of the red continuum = 19.5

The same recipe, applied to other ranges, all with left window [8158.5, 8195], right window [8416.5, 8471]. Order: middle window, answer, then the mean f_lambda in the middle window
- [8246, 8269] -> -0.044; 21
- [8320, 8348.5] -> -0.090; 21.7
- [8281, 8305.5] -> -0.056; 21.1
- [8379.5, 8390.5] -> -0.031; 20.5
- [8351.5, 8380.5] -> -0.023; 20.4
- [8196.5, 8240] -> 0.019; 19.9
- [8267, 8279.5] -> 0.077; 18.7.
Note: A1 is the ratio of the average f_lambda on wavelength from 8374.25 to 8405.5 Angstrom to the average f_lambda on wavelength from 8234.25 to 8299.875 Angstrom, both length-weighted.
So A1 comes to 1.0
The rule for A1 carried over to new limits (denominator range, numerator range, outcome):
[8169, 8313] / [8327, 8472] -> 1.01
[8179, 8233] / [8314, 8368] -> 1.08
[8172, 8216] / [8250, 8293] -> 1.05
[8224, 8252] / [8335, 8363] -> 1.09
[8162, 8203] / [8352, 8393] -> 1.03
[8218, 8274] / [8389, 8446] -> 0.97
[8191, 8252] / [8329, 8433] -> 1.03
